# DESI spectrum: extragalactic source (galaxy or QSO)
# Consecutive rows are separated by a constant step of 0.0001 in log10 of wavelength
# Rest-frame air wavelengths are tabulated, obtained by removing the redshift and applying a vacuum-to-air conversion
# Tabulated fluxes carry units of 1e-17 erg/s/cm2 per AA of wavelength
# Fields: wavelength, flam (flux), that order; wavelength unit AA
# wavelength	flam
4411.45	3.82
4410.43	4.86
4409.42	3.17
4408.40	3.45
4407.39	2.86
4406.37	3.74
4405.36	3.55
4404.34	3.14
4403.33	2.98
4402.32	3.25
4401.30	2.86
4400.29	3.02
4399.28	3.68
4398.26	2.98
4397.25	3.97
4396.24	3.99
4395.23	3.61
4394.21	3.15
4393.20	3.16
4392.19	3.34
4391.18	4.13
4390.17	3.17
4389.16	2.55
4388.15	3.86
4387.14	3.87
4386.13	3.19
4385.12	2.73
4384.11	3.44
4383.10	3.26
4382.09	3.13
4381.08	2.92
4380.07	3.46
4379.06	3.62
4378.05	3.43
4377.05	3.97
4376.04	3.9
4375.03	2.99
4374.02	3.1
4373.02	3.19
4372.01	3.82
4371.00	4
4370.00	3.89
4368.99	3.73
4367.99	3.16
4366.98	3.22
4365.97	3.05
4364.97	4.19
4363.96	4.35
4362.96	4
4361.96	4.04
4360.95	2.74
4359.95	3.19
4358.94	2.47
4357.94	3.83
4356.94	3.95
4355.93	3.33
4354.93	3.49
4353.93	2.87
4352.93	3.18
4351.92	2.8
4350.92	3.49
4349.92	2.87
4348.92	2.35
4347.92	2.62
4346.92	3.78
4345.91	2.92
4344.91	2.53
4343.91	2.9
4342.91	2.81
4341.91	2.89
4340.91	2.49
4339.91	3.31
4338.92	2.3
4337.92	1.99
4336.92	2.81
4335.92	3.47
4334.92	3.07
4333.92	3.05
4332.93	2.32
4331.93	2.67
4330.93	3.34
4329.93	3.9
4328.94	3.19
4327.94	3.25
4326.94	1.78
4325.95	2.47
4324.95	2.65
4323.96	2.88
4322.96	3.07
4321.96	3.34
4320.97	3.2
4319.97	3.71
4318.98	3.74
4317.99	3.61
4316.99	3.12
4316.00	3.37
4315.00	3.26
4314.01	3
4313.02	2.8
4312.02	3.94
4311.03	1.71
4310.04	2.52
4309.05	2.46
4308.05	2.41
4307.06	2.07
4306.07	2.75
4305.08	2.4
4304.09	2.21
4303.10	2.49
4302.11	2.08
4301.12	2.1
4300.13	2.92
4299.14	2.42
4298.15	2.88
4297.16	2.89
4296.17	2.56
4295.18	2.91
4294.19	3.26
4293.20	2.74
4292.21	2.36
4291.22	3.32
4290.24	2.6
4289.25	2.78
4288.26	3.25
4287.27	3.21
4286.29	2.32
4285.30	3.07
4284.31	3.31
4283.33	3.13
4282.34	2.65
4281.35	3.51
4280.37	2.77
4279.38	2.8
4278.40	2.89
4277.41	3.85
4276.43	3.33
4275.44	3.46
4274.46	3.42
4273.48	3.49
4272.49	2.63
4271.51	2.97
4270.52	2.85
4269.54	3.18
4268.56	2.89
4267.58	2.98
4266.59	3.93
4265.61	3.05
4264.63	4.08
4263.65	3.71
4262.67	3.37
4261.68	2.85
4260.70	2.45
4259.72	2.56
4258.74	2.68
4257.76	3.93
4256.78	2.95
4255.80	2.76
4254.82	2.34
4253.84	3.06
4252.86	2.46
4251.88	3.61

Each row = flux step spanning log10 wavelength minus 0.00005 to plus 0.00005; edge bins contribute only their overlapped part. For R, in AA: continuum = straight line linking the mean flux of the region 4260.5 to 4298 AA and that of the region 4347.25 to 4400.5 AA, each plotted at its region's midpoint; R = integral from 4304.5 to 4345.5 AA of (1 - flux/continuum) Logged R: 4.3 AA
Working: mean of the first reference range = 3.08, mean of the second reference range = 3.39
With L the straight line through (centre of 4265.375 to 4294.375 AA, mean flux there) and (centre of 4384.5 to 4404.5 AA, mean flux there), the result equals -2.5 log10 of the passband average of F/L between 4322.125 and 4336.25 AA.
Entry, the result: 0.09 mag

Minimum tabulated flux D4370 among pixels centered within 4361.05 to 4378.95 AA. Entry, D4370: 2.99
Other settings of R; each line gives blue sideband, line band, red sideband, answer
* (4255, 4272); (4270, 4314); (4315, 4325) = 5.1 AA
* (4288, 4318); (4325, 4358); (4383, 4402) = 0.6 AA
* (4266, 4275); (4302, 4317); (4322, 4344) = 1.5 AA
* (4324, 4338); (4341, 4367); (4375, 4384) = -0.5 AA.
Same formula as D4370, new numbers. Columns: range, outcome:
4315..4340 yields 1.78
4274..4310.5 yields 2.07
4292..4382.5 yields 1.71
